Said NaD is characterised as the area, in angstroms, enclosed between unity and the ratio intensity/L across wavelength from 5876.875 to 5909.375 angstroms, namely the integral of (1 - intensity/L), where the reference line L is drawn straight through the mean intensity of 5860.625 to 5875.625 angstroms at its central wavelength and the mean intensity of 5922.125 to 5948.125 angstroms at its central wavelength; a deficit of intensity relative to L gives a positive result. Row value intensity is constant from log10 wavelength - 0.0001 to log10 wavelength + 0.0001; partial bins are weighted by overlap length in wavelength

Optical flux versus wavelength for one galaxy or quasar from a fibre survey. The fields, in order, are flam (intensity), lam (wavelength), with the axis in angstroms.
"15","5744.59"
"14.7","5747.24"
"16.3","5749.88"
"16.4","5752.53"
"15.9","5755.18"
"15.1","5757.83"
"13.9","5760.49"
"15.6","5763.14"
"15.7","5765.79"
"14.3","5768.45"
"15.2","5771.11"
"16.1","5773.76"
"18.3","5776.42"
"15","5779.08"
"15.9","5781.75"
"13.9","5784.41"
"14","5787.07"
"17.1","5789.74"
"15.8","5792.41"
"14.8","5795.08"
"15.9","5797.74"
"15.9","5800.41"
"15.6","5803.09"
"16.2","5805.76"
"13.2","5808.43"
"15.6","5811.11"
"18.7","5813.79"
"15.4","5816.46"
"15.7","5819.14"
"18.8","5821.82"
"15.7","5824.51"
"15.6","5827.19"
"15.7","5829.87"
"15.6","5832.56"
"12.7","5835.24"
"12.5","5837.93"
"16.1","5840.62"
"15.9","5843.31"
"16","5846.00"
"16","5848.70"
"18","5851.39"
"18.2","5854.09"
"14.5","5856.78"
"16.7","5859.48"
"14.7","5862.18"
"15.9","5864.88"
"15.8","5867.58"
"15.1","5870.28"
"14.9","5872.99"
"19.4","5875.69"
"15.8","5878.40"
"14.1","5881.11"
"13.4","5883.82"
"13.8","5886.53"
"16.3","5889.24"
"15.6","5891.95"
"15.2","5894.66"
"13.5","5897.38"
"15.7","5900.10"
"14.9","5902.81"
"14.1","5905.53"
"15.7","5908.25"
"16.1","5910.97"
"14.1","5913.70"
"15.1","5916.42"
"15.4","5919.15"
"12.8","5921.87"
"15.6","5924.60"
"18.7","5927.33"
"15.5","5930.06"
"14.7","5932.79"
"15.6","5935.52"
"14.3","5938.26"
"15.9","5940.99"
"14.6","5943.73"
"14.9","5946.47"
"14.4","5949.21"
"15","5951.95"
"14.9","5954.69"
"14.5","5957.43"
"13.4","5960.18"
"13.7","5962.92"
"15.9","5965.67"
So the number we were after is 1.5 angstroms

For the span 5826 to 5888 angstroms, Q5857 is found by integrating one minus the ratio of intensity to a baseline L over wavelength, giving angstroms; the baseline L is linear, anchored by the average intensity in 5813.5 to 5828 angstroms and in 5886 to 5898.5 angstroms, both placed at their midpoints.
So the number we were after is 0.97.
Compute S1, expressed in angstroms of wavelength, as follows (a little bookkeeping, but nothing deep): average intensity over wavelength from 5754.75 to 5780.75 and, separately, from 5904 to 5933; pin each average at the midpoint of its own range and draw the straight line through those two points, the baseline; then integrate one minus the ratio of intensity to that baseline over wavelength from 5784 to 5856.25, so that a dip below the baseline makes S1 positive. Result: -1.5 angstroms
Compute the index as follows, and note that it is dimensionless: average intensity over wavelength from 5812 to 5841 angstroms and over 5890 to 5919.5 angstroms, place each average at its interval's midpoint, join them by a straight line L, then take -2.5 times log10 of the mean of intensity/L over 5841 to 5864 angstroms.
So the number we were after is -0.05 mag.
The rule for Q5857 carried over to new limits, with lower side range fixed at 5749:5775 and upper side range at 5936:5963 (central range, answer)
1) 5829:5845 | 0.4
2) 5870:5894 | -0.7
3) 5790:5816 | -0.9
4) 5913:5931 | -0.7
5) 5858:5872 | -0.6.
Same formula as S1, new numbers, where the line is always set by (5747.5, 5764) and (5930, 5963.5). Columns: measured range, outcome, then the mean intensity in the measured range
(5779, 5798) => 0.1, 15.3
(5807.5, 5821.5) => -0.7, 16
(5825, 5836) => 0.1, 15.1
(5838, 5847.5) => -0.2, 15.5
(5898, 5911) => -0.2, 15.1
